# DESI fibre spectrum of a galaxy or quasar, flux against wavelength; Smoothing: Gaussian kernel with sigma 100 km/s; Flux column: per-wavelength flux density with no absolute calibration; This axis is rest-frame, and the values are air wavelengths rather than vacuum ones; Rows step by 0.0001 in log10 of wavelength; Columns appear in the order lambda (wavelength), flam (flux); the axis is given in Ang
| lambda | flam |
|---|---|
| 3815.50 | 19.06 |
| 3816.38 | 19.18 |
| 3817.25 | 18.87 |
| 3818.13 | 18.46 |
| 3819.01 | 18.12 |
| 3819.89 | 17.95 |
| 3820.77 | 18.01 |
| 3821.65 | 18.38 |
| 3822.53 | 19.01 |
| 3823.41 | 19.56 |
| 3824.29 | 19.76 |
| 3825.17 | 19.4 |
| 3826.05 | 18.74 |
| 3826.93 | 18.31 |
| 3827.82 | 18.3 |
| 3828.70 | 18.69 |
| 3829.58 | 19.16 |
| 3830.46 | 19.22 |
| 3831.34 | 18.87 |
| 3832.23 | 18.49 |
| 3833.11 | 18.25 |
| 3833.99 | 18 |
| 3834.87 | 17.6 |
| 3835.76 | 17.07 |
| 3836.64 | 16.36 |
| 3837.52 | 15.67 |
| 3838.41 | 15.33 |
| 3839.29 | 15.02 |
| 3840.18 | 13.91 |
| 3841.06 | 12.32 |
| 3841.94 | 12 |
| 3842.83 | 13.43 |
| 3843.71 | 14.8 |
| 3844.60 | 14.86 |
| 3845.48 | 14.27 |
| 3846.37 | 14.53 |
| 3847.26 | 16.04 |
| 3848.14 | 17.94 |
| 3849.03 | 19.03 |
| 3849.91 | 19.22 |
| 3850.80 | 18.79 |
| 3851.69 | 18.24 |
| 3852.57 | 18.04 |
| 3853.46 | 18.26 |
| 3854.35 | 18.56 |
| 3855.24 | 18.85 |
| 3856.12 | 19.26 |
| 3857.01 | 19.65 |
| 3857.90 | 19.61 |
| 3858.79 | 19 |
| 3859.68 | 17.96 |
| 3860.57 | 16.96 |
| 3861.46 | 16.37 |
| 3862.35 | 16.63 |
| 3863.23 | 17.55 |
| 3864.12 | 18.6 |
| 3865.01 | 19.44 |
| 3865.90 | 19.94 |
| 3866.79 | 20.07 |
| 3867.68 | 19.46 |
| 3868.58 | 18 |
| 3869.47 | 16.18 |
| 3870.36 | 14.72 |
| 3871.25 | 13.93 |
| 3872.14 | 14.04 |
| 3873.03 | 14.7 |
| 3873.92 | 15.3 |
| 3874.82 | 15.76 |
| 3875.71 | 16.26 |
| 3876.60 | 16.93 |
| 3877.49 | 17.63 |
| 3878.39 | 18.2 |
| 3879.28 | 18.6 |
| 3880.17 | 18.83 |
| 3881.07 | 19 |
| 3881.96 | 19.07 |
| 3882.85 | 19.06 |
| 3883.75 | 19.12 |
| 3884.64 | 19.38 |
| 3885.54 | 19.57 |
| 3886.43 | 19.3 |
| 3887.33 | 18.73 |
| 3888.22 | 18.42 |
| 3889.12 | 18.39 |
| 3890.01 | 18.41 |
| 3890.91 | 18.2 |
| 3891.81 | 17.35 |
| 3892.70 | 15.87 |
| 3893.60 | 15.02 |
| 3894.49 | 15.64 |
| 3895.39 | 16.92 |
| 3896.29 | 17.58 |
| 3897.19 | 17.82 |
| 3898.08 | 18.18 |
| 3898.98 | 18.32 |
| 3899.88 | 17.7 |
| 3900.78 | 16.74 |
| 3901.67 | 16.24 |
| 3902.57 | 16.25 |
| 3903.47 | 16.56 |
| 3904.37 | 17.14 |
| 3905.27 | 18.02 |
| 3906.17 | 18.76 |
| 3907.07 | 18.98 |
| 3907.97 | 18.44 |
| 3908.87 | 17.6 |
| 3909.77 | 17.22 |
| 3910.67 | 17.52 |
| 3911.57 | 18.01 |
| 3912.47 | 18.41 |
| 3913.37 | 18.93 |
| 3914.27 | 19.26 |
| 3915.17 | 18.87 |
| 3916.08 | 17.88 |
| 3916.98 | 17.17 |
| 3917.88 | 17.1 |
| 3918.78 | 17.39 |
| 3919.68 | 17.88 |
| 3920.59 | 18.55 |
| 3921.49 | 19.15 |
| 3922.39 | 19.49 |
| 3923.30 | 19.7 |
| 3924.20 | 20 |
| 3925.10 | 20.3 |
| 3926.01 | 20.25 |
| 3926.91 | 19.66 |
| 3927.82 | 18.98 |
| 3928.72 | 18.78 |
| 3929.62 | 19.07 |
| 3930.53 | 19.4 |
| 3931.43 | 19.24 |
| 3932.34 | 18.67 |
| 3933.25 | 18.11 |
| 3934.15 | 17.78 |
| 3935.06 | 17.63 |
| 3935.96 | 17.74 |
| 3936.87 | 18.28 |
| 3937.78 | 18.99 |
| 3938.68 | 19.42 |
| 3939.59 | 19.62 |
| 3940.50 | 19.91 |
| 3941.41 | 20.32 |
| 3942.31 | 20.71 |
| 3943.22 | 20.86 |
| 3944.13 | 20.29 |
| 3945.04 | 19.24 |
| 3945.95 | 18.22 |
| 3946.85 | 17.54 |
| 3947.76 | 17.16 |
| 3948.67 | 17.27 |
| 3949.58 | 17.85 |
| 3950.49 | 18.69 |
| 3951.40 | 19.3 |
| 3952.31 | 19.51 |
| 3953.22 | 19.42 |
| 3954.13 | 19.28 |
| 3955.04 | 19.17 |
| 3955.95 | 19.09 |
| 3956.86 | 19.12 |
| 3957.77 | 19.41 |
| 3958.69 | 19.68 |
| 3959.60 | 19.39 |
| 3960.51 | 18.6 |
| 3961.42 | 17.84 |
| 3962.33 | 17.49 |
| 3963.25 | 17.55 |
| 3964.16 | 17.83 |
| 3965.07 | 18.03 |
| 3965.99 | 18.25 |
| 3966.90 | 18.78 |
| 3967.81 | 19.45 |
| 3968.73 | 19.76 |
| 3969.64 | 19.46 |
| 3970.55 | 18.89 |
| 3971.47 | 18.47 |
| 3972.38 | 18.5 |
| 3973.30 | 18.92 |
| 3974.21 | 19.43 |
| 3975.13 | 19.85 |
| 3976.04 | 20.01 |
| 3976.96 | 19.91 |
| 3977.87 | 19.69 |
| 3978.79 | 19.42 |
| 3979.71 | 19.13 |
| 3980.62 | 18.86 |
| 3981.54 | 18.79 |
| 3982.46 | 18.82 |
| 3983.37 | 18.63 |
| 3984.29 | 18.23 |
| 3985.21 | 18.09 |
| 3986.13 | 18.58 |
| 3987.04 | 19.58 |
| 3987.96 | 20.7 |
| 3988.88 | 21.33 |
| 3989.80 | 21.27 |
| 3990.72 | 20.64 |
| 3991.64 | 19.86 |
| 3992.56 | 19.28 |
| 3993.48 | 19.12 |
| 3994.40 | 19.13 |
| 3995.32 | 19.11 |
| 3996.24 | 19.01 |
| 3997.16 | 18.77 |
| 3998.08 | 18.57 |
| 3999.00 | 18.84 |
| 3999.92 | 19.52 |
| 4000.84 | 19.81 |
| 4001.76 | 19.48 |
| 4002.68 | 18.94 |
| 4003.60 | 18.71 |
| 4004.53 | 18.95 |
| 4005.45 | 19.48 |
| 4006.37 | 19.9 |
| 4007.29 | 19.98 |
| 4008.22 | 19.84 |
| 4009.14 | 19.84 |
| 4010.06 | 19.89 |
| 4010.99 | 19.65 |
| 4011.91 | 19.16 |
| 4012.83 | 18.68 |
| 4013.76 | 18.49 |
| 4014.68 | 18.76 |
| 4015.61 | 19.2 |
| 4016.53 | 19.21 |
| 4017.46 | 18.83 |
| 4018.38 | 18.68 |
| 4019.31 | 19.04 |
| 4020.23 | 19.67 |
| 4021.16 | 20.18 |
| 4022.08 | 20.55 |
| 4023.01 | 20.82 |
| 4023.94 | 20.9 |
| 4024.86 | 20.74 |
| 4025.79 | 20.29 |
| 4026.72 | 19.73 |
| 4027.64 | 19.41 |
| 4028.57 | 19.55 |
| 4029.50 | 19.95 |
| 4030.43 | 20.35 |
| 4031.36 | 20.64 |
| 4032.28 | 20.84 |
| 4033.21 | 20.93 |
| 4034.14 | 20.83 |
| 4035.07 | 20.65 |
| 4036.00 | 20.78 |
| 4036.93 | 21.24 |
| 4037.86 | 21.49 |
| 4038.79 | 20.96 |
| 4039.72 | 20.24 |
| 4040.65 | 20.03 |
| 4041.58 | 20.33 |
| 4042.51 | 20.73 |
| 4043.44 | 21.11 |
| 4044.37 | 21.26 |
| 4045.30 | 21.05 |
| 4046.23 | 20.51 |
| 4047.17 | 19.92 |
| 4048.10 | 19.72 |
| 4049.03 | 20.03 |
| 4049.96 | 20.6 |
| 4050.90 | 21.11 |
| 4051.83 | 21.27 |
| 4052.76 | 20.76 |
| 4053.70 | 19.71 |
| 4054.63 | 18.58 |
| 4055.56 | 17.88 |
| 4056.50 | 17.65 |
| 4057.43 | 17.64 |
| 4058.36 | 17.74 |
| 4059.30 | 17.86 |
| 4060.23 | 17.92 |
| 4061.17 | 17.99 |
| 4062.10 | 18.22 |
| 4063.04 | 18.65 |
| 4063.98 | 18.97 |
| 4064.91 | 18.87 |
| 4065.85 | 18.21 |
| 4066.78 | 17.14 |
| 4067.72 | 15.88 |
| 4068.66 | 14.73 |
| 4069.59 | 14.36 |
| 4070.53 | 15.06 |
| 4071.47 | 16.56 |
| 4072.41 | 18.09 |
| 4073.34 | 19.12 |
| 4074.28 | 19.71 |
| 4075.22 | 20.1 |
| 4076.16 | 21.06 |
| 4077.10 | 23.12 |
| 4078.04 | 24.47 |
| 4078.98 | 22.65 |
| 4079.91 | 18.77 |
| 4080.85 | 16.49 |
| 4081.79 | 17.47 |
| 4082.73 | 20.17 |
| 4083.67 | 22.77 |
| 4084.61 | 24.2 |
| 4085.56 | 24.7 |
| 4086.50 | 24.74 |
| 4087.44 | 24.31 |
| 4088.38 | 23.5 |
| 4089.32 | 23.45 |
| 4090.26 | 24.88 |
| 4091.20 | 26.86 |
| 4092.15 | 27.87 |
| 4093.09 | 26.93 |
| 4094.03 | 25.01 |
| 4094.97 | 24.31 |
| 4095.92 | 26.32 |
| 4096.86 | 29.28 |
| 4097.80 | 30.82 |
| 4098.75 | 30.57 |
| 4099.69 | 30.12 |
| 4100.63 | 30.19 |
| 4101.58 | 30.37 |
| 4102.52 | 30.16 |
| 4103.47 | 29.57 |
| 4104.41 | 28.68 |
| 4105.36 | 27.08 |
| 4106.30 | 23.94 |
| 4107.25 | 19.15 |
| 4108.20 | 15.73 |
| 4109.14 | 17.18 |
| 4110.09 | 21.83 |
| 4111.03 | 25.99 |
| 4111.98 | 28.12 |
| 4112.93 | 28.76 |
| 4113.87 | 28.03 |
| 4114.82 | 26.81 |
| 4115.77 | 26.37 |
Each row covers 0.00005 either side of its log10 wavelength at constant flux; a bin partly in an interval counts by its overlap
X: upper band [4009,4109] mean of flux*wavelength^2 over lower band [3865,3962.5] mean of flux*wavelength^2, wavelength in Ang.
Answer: 1.25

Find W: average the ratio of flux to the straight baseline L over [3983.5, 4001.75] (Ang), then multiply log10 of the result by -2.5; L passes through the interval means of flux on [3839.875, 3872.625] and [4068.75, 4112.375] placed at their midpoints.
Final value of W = 0.075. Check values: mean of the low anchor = 17.1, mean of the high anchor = 23.5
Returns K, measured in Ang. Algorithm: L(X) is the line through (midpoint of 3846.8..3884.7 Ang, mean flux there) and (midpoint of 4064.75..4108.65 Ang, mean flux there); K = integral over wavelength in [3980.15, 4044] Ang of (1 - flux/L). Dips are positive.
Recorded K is 4.5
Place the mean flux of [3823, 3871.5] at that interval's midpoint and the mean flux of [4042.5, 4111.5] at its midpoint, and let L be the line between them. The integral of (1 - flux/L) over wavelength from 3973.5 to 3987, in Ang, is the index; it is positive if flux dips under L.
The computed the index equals 0.6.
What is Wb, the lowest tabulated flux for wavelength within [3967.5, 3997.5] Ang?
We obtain 18.09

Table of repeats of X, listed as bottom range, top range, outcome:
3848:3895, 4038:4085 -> 1.19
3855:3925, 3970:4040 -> 1.16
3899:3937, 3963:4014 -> 1.09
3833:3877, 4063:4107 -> 1.54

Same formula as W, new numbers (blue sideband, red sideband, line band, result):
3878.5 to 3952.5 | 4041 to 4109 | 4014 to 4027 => 0.05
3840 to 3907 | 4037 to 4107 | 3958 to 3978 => 0.03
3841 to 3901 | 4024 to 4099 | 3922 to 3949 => -0.03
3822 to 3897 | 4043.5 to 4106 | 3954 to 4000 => 0.04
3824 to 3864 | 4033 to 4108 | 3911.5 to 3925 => 0.01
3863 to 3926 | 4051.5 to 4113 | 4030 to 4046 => 0.02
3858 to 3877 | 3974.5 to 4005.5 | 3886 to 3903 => 0.01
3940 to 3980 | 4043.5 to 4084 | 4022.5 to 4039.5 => -0.08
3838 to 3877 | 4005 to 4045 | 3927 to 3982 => -0.01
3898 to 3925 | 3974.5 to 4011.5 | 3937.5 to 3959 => -0.03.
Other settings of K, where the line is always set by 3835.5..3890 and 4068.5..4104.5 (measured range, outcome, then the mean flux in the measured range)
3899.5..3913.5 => 0.7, 17.6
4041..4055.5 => 1.4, 20.4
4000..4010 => 0.9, 19.5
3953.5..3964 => 0.7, 18.8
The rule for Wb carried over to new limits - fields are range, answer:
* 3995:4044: 18.49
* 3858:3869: 16.37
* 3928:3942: 17.63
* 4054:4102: 14.36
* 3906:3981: 17.1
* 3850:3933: 13.93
